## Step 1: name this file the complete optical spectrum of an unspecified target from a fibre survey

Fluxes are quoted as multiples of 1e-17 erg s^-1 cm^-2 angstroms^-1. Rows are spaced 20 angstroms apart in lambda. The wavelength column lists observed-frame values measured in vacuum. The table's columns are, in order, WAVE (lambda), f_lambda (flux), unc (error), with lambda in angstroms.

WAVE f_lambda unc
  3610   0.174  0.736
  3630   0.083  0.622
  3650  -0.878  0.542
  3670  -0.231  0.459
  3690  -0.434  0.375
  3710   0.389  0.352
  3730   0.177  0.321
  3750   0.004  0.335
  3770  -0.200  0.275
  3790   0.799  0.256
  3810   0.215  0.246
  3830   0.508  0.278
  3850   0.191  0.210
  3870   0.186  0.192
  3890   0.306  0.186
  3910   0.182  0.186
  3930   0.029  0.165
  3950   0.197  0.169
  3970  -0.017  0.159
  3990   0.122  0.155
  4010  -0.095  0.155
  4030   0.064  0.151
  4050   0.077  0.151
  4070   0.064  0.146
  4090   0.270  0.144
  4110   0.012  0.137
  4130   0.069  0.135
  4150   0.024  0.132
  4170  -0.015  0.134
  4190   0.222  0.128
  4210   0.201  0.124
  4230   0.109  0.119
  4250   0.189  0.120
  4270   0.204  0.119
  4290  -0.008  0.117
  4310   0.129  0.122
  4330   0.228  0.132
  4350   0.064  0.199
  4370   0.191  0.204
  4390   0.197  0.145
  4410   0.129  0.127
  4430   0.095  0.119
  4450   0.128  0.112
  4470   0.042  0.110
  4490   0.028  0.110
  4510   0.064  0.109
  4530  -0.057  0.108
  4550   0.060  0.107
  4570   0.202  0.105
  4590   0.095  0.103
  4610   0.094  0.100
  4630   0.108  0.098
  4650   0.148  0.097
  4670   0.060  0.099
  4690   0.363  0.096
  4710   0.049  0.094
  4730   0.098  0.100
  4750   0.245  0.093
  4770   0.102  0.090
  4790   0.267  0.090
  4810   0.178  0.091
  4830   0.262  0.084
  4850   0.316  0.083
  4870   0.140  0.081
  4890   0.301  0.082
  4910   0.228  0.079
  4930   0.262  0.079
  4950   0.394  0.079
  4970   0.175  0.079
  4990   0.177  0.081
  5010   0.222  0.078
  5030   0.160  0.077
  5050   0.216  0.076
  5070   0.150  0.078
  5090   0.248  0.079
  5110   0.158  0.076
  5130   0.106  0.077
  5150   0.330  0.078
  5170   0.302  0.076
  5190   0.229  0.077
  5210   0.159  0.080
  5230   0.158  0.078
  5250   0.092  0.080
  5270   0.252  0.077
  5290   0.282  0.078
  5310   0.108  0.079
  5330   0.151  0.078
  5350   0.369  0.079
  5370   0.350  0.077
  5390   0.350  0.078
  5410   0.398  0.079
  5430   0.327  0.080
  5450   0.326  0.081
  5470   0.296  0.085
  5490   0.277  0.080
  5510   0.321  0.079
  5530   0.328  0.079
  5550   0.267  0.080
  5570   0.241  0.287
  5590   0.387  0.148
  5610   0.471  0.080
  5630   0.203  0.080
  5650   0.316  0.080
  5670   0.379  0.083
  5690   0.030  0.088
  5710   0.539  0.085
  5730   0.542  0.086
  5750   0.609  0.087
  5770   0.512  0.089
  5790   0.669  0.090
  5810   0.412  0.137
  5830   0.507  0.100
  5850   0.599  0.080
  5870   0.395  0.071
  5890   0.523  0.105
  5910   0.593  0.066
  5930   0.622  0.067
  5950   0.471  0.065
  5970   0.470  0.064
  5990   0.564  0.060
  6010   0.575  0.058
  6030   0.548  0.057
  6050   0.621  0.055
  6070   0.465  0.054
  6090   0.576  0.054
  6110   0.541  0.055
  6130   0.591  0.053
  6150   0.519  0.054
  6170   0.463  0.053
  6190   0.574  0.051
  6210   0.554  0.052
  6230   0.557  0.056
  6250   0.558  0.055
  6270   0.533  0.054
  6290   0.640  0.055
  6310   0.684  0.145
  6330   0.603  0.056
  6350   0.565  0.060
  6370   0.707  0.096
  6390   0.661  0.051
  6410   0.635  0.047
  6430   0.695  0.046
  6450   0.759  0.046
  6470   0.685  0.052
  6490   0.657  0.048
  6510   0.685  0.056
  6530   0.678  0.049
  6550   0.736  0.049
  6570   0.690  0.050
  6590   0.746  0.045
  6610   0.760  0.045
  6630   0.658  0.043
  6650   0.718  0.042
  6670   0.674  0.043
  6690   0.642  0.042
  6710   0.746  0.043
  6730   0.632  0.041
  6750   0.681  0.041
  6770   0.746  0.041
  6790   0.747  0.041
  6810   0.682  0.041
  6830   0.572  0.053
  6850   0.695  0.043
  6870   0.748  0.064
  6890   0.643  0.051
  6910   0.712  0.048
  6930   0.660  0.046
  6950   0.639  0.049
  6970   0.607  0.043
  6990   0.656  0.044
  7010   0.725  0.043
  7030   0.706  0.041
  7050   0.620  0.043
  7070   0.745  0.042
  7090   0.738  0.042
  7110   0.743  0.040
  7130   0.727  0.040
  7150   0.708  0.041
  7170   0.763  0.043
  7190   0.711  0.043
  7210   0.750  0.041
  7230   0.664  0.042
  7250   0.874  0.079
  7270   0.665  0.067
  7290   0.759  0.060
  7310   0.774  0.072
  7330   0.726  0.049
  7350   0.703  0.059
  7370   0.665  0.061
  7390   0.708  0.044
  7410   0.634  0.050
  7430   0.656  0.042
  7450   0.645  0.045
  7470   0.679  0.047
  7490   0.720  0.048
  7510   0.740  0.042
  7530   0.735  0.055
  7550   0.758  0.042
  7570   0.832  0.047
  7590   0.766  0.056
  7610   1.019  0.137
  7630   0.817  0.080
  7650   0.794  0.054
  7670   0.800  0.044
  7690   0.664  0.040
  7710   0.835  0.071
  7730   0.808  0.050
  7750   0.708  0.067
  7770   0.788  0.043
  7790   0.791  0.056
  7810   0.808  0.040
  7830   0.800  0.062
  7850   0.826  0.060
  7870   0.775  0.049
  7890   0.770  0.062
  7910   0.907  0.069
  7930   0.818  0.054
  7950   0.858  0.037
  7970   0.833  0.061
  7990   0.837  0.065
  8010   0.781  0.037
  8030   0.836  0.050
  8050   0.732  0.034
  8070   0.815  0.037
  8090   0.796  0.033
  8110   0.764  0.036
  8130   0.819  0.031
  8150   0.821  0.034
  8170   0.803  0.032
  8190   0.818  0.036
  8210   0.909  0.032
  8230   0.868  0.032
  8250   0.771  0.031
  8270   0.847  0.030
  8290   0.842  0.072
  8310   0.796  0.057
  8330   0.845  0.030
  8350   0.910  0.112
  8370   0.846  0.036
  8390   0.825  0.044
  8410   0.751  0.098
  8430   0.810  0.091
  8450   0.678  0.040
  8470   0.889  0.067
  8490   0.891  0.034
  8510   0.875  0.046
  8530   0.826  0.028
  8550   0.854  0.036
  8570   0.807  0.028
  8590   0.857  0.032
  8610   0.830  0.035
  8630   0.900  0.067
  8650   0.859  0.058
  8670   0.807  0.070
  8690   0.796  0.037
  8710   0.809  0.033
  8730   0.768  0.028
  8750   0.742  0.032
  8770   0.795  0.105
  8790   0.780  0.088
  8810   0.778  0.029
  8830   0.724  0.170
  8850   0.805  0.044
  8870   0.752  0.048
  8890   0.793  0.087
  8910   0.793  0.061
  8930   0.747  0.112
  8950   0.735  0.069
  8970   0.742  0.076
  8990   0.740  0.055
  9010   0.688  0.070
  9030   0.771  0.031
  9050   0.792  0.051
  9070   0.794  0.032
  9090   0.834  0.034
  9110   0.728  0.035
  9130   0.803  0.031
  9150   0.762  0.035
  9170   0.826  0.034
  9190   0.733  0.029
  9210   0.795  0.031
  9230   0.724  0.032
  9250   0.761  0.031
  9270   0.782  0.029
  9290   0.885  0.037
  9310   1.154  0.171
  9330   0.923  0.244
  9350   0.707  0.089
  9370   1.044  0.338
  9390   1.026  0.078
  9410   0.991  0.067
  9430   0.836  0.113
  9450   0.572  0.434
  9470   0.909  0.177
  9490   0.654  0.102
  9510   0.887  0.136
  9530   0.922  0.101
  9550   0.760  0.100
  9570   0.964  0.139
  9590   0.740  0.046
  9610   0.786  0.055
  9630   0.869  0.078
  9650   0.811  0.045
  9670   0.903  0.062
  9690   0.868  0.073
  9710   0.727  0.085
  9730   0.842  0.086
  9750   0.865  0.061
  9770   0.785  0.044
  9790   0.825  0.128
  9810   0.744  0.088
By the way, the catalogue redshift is 0.433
